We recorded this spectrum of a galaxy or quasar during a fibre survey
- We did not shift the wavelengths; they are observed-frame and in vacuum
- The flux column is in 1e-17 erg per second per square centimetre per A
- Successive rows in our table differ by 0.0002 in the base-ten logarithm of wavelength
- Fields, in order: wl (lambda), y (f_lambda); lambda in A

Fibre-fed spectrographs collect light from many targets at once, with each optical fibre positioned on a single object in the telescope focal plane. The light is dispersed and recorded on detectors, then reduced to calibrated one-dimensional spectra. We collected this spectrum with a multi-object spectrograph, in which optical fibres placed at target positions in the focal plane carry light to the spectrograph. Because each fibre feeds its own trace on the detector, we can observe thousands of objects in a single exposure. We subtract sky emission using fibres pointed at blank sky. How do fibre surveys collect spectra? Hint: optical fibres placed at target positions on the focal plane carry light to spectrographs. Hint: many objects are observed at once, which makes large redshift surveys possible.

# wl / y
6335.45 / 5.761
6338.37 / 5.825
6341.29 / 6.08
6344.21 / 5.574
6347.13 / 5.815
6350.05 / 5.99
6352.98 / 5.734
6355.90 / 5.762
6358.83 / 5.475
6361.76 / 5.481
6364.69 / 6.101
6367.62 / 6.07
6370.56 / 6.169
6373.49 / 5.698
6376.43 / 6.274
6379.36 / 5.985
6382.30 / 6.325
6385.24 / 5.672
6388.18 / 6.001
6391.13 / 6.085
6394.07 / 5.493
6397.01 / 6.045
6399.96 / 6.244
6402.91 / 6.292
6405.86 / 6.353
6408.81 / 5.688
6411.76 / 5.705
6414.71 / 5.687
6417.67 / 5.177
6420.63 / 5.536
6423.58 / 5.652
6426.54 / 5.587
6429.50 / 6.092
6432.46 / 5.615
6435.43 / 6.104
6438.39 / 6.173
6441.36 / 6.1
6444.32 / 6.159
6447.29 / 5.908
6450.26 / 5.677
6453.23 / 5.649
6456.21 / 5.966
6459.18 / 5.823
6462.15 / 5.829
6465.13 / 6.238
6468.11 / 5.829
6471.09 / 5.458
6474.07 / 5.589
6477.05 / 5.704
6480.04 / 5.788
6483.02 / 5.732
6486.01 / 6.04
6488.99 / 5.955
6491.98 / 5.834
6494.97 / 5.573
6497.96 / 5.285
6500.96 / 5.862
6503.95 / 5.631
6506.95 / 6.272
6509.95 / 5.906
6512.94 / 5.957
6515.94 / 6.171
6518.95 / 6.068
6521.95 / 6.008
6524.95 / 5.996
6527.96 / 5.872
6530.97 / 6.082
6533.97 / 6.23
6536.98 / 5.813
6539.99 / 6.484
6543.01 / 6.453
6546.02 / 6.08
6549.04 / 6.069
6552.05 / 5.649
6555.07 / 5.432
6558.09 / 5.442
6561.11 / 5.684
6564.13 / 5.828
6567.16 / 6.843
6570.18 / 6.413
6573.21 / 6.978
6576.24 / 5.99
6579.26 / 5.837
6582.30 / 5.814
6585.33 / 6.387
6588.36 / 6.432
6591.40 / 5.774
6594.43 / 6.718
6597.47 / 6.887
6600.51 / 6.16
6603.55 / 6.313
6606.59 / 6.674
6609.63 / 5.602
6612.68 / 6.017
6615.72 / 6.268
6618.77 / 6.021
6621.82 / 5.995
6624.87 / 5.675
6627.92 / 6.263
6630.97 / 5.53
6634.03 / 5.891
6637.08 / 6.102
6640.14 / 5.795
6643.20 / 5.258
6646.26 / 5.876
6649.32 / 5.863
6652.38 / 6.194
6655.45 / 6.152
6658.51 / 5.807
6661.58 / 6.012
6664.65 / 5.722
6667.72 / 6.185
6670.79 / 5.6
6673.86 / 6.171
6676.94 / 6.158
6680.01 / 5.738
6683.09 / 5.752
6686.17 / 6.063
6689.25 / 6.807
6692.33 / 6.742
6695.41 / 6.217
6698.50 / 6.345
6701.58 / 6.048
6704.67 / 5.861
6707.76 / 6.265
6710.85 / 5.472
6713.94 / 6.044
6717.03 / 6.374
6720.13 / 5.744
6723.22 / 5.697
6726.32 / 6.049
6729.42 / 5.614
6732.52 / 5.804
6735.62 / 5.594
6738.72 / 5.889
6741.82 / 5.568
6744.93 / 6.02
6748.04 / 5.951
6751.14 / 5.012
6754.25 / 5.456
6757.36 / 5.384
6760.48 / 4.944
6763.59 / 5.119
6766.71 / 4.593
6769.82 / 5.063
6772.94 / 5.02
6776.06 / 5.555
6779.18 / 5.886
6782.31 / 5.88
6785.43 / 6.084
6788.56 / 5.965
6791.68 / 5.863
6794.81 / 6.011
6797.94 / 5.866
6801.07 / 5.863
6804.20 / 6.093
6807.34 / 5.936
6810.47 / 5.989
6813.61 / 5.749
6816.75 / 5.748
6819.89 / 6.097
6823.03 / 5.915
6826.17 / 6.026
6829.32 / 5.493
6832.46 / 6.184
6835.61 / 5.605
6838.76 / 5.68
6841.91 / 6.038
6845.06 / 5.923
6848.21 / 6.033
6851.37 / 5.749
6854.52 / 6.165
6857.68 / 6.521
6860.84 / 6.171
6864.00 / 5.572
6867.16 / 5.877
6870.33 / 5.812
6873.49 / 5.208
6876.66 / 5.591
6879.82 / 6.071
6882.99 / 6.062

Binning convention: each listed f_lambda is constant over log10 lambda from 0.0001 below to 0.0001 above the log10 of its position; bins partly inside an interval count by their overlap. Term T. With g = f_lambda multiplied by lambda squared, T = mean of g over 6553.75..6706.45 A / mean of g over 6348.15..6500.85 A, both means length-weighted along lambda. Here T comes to 1.10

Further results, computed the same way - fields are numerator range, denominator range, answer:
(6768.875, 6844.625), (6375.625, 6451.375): 1.11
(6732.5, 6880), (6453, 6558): 1.07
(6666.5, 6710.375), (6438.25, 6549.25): 1.10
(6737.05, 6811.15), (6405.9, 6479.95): 1.07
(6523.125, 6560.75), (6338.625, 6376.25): 1.08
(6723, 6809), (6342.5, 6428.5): 1.08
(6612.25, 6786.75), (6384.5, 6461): 1.08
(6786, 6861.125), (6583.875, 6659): 1.04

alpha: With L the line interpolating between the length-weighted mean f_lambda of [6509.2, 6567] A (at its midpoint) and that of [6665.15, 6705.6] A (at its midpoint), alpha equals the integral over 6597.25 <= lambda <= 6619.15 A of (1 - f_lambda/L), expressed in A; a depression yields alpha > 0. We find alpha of -0.6 A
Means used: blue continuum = 5.98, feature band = 6.22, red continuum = 6.12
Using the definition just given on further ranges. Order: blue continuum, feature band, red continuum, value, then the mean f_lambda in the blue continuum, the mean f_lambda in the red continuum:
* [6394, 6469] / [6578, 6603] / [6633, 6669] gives -1.5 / 5.88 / 5.9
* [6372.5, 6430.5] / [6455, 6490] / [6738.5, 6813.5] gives 0.0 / 5.88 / 5.62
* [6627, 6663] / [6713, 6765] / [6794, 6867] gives 2.2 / 5.89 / 5.93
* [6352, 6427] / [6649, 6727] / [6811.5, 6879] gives -2.4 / 5.86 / 5.87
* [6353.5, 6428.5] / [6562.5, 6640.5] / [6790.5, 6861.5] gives -3.5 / 5.86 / 5.94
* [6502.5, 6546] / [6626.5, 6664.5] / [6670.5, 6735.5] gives 0.9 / 6.07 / 6.02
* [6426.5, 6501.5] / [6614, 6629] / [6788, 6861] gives -0.4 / 5.83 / 5.94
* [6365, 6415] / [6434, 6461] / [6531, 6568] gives 0.2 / 6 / 5.99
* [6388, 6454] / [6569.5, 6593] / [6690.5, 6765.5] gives -1.5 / 5.87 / 5.8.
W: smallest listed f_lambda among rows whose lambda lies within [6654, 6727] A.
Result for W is 5.472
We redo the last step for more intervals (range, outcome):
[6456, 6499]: 5.285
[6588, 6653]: 5.258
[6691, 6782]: 4.593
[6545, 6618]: 5.432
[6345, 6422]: 5.177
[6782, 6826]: 5.748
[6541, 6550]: 6.069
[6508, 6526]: 5.906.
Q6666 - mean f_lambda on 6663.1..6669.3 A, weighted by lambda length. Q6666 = 5.95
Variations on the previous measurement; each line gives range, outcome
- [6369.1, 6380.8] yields 6.04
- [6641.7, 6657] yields 5.87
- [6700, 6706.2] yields 5.96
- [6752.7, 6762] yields 5.26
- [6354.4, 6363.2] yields 5.58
